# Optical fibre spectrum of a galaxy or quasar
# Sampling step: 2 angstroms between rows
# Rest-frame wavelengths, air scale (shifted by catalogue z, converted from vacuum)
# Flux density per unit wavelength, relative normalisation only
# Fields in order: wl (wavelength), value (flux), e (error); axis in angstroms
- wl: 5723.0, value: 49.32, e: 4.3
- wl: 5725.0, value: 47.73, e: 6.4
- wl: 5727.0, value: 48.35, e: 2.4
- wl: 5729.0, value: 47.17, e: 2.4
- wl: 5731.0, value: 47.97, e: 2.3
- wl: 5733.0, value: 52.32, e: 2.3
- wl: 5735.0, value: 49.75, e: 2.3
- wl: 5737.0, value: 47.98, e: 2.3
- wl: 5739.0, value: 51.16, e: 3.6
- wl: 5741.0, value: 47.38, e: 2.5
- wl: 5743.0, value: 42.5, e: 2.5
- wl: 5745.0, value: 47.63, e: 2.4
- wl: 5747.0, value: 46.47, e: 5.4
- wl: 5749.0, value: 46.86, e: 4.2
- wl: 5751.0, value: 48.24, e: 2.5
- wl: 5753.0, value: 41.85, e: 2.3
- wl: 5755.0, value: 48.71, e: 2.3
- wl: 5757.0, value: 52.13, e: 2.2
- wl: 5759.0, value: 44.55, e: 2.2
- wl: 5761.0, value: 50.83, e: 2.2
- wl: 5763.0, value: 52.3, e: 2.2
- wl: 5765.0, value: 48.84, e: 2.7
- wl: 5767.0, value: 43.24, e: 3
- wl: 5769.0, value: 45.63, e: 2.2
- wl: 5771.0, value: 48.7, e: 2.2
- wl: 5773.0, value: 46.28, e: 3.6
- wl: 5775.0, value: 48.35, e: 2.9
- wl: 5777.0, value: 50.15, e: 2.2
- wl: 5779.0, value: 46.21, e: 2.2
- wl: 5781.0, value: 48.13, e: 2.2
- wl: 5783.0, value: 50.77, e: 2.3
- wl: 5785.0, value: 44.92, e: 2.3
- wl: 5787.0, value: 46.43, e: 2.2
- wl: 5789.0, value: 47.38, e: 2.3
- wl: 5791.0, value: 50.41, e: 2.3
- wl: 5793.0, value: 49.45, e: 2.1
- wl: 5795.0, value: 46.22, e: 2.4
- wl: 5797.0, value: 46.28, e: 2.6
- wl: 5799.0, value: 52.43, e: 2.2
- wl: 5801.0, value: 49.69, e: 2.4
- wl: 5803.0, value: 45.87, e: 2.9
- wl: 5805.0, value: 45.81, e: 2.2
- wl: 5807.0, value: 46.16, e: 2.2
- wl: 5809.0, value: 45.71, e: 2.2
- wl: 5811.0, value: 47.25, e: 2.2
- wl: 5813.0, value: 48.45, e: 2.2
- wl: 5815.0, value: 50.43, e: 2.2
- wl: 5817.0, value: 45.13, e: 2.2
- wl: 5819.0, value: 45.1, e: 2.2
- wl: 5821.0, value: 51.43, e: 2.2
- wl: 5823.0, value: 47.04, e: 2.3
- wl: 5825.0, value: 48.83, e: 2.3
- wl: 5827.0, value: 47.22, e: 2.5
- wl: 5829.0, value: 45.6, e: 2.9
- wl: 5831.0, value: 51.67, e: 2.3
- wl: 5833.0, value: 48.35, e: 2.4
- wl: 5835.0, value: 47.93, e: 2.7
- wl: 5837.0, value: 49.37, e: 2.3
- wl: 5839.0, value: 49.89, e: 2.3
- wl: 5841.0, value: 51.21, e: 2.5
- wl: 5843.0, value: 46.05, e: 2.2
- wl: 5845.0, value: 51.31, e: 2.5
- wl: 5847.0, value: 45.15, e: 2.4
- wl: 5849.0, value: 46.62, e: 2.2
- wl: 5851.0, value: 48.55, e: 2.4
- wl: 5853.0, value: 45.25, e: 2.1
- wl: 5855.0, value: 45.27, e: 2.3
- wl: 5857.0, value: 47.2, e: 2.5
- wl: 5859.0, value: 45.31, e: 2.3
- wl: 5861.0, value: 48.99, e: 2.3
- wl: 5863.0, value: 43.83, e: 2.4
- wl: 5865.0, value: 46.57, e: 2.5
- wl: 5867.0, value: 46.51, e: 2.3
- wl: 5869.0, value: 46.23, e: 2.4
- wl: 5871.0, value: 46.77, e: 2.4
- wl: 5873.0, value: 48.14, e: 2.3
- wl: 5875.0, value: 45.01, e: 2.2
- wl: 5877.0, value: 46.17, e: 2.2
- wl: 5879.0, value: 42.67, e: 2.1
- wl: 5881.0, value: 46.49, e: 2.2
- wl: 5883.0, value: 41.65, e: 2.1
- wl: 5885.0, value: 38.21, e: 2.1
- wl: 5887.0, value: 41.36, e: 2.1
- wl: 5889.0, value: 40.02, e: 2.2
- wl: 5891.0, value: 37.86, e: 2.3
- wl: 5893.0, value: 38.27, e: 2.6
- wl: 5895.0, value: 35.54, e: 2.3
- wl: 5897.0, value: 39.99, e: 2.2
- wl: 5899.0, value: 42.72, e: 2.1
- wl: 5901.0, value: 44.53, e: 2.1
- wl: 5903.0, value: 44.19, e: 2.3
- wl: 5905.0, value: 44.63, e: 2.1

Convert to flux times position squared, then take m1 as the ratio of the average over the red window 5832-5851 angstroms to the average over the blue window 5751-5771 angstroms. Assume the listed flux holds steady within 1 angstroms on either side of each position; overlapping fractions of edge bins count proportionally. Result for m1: 1.05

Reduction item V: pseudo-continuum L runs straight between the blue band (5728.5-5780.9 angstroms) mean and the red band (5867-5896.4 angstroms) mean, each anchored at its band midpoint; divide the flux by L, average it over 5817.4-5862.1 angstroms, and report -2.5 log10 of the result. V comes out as -0.08 mag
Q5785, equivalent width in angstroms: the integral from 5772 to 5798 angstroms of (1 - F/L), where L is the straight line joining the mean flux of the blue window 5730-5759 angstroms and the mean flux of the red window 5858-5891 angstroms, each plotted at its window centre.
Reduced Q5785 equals -0.6 angstroms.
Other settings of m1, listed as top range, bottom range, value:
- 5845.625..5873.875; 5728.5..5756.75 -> 1.02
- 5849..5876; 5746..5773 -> 1.01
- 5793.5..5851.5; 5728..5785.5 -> 1.03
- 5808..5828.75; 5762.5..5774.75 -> 1.02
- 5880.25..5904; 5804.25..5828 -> 0.88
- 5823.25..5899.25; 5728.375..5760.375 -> 0.99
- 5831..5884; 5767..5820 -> 1.01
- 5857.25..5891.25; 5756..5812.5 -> 0.96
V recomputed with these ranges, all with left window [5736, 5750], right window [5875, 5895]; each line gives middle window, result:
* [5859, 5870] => -0.10 mag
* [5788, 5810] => -0.07 mag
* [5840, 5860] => -0.11 mag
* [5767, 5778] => -0.03 mag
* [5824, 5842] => -0.13 mag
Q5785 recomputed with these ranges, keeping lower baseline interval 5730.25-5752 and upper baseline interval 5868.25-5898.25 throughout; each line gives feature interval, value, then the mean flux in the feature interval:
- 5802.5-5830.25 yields -1.38 angstroms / 47.2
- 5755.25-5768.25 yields -0.39 angstroms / 48.6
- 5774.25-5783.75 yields -0.45 angstroms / 48.7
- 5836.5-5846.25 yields -1.22 angstroms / 49.5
